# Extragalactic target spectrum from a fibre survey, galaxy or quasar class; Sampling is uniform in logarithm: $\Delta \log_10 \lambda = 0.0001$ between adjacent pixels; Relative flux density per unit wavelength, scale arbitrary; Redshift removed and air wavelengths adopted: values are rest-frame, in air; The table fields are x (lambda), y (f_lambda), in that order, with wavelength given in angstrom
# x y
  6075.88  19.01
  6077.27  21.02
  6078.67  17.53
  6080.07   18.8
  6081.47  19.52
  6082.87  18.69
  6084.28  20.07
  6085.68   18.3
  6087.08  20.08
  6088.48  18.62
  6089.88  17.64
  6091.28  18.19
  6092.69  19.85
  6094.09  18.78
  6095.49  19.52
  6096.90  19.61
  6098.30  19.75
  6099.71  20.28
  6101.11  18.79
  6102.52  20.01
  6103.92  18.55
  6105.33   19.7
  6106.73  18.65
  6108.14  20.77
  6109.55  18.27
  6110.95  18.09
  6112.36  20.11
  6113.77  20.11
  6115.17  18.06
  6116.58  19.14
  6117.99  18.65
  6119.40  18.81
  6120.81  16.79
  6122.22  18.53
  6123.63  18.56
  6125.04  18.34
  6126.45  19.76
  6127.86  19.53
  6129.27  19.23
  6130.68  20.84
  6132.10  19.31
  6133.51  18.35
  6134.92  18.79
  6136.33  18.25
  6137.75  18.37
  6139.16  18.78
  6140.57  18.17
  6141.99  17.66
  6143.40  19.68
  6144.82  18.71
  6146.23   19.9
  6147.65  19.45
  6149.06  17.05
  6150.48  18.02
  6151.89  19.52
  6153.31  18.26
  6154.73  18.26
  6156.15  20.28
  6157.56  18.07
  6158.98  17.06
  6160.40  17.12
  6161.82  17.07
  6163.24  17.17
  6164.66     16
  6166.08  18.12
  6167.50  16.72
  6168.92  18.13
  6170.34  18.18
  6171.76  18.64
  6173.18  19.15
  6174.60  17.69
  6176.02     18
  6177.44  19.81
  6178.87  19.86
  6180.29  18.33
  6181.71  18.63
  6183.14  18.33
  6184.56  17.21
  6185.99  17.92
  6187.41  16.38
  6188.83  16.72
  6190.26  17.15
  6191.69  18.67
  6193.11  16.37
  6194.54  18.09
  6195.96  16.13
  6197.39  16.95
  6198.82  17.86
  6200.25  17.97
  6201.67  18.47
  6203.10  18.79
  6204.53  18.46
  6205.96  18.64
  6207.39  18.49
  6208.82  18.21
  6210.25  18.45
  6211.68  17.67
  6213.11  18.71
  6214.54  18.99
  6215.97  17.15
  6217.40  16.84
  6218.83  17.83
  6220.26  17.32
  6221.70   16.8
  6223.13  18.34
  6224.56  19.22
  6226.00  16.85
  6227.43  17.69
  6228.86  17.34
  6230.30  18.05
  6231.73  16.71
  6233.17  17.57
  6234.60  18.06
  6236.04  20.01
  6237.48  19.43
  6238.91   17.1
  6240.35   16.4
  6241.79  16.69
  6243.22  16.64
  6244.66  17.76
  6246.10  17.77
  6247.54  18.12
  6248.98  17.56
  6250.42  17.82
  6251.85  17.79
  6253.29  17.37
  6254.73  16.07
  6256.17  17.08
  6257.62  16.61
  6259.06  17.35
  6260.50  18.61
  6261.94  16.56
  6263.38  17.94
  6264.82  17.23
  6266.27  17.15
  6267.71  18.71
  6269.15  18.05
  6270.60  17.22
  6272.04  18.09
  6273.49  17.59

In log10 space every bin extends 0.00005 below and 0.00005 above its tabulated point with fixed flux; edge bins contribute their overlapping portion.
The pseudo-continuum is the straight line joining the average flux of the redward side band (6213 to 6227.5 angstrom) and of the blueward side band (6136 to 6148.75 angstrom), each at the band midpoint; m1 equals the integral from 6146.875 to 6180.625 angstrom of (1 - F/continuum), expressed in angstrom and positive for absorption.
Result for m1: 0.6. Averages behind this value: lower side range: 18.7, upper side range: 17.8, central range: 18.2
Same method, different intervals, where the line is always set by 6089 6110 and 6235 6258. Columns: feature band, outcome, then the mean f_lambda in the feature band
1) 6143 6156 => -0.11 angstrom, 18.8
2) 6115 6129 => 0.23 angstrom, 18.7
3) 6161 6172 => 0.60 angstrom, 17.4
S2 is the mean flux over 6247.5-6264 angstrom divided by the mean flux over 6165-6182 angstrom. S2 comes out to 0.95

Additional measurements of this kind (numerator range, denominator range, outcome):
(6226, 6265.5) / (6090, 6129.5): 0.92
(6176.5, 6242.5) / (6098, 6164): 0.95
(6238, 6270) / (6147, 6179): 0.96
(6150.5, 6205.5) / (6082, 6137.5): 0.94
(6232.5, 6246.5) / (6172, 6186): 0.96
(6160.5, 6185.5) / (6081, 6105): 0.94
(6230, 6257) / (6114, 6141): 0.94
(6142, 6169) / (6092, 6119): 0.94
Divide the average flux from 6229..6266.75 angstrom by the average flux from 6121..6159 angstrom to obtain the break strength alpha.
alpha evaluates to 0.9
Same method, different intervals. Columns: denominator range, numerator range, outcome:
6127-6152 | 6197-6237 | 0.95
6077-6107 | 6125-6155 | 0.98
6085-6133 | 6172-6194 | 0.94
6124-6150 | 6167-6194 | 0.95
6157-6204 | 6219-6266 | 0.99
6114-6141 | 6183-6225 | 0.95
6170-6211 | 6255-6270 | 0.97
